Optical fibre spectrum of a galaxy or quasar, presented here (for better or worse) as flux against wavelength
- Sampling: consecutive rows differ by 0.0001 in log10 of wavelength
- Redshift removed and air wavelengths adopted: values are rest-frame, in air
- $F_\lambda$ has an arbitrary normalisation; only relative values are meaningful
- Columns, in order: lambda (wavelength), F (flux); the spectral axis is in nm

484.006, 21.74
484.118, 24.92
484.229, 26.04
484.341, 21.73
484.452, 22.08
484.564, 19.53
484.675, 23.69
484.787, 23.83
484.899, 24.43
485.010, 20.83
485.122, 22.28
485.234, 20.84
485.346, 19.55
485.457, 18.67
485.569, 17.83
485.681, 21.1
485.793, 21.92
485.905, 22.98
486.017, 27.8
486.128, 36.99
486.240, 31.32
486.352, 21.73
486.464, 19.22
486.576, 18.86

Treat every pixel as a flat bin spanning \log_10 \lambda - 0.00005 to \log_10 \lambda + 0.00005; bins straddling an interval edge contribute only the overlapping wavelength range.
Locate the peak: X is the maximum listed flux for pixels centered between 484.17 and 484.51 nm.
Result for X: 26.04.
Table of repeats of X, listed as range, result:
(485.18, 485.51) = 20.84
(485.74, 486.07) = 27.8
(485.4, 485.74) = 21.1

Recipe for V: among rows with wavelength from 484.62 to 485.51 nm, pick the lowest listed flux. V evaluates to 18.67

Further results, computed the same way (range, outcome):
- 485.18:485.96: 17.83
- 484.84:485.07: 20.83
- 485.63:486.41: 21.1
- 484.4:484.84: 19.53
